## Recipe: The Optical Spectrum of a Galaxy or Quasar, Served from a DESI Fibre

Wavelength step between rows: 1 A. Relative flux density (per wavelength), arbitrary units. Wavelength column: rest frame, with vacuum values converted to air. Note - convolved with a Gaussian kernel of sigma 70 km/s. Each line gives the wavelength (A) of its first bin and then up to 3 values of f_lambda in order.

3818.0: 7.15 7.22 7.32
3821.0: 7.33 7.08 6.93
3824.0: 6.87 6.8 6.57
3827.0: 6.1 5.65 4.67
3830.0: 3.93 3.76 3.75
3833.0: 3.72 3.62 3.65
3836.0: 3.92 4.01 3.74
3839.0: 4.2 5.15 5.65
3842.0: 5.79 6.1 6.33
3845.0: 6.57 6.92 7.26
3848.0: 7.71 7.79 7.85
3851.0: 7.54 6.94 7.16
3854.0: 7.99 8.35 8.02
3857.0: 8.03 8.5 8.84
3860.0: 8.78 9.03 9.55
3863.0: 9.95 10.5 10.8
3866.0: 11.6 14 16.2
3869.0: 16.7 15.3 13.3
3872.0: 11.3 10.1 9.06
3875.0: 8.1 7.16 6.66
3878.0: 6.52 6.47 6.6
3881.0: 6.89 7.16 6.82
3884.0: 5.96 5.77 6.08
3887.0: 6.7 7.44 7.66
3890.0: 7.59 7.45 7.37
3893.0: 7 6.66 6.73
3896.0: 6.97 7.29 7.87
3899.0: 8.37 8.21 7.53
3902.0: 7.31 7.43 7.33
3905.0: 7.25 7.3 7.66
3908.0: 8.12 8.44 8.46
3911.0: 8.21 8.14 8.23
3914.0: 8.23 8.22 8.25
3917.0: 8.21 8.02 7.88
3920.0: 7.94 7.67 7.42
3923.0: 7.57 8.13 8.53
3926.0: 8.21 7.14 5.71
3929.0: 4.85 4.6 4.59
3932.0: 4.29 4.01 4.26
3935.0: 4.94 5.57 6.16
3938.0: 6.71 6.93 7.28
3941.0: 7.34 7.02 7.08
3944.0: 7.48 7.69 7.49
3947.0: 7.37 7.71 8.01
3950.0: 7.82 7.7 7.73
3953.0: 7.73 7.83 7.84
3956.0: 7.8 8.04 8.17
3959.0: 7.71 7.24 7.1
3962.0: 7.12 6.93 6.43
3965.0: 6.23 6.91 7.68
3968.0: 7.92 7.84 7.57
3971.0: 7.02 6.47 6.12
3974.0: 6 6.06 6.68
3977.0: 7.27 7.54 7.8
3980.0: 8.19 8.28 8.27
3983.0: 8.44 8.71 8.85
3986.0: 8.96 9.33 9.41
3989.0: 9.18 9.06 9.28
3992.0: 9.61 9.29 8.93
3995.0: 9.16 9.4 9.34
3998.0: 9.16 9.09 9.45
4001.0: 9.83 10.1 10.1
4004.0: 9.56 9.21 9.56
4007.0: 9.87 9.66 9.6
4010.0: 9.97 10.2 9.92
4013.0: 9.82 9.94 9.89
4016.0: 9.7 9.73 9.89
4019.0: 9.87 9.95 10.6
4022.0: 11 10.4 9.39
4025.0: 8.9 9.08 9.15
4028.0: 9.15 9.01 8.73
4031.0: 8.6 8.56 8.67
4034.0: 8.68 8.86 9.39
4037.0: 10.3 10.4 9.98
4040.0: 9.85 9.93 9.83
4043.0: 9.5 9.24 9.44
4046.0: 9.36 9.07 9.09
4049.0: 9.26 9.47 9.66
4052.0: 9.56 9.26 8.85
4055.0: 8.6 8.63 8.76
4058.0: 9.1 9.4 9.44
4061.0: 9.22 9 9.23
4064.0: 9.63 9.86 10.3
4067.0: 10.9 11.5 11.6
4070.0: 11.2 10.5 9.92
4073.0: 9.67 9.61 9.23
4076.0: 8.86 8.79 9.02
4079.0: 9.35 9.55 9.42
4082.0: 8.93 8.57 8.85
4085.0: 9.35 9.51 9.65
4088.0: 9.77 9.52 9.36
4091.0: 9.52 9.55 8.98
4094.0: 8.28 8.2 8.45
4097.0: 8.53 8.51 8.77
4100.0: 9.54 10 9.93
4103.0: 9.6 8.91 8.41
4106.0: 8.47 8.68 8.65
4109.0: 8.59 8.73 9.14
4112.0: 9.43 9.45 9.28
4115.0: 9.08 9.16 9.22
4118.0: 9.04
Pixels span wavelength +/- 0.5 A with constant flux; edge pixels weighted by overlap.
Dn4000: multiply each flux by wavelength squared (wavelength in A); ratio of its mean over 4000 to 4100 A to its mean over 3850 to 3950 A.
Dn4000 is 1.3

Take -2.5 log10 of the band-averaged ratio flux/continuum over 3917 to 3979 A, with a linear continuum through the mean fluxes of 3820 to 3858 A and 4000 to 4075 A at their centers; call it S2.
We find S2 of 0.148 mag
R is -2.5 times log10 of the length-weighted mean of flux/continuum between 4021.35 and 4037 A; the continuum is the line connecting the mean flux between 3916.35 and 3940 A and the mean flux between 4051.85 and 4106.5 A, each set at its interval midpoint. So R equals -0.10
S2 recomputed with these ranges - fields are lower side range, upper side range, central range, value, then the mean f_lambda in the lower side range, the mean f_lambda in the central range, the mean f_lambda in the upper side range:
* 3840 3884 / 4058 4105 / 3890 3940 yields 0.24 mag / 8.71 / 7.14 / 9.45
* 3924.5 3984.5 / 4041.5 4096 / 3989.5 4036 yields -0.15 mag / 7.02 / 9.5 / 9.43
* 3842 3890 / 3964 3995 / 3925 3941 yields 0.37 mag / 8.6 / 5.82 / 7.96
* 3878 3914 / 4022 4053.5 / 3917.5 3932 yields 0.12 mag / 7.33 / 6.92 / 9.37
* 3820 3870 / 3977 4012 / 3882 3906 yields 0.12 mag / 7.38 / 7.17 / 9.17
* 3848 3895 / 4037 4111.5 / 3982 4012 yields -0.03 mag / 8.69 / 9.38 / 9.37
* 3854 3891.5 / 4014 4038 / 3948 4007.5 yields 0.14 mag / 9.04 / 8.2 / 9.49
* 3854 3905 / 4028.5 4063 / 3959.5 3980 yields 0.26 mag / 8.6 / 7.03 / 9.26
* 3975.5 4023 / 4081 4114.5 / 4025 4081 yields -0.03 mag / 9.3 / 9.46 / 9.07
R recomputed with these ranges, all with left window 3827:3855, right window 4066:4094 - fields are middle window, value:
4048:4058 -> 0.01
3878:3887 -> -0.02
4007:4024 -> -0.17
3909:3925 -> -0.17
